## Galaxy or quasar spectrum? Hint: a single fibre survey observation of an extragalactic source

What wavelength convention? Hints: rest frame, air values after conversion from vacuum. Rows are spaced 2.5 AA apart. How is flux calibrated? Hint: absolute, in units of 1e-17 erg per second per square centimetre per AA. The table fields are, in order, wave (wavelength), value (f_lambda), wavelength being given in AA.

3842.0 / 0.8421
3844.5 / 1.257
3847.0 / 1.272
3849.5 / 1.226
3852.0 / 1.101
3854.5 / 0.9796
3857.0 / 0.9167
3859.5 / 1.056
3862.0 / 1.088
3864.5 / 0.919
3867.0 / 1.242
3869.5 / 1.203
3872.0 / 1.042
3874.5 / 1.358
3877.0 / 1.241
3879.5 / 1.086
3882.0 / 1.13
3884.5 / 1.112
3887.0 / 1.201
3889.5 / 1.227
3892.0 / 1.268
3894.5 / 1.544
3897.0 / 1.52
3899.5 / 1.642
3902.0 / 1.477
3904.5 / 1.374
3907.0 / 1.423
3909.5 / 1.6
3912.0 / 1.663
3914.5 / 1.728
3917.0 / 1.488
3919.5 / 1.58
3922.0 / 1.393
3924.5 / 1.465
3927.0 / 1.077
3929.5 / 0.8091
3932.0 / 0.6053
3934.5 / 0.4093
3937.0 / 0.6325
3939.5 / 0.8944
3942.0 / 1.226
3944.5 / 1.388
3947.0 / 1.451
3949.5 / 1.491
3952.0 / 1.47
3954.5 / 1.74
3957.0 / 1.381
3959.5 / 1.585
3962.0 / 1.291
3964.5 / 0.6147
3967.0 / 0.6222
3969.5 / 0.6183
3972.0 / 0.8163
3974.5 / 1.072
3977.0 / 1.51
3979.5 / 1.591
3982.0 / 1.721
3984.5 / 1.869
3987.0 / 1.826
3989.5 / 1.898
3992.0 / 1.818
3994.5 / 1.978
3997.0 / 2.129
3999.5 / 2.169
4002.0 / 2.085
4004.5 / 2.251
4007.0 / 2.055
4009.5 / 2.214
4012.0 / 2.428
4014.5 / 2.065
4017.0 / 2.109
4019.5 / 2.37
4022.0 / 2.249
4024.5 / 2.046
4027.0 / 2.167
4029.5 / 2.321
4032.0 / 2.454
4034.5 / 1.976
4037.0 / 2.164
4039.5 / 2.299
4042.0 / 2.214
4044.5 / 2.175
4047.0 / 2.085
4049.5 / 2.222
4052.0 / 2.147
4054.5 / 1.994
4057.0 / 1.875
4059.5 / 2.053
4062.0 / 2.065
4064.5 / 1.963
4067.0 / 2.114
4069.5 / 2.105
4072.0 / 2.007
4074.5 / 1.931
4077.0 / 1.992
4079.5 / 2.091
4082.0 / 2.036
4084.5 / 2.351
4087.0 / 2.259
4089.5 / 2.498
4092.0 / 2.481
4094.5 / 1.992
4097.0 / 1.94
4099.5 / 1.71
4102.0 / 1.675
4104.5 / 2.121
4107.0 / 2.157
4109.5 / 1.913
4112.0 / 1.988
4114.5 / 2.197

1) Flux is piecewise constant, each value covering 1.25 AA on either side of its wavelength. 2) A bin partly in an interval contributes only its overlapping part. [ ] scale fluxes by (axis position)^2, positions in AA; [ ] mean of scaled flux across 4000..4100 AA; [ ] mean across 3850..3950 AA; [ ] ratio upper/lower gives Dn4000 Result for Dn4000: 1.89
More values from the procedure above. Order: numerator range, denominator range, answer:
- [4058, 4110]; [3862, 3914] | 1.74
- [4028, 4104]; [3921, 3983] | 1.93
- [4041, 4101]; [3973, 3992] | 1.33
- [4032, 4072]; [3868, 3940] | 1.81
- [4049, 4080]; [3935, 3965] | 1.71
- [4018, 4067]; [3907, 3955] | 1.80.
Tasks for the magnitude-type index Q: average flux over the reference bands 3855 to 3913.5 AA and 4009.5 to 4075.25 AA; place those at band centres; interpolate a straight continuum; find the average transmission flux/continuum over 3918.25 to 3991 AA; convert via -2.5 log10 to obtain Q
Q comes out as 0.32 mag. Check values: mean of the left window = 1.27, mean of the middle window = 1.24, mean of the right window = 2.14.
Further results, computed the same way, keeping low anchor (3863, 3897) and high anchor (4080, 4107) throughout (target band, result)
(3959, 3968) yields 0.488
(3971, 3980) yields 0.294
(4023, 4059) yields -0.144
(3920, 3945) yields 0.390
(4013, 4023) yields -0.225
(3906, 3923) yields -0.153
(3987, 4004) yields -0.184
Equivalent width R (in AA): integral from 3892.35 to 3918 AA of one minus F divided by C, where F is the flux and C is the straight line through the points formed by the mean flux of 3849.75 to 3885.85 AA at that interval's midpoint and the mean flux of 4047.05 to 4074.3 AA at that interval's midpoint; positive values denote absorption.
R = -4.9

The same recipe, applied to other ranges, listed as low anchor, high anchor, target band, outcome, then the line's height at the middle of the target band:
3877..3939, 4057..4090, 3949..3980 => 6.86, 1.55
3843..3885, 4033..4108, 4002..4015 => -2.86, 1.8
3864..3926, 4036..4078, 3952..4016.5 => 4.32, 1.76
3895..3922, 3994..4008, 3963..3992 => 9.92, 1.97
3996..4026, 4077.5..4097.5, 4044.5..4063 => 1.06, 2.2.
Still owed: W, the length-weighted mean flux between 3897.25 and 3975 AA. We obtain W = 1.23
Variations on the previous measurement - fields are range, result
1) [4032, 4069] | 2.11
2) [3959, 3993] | 1.34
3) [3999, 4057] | 2.18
